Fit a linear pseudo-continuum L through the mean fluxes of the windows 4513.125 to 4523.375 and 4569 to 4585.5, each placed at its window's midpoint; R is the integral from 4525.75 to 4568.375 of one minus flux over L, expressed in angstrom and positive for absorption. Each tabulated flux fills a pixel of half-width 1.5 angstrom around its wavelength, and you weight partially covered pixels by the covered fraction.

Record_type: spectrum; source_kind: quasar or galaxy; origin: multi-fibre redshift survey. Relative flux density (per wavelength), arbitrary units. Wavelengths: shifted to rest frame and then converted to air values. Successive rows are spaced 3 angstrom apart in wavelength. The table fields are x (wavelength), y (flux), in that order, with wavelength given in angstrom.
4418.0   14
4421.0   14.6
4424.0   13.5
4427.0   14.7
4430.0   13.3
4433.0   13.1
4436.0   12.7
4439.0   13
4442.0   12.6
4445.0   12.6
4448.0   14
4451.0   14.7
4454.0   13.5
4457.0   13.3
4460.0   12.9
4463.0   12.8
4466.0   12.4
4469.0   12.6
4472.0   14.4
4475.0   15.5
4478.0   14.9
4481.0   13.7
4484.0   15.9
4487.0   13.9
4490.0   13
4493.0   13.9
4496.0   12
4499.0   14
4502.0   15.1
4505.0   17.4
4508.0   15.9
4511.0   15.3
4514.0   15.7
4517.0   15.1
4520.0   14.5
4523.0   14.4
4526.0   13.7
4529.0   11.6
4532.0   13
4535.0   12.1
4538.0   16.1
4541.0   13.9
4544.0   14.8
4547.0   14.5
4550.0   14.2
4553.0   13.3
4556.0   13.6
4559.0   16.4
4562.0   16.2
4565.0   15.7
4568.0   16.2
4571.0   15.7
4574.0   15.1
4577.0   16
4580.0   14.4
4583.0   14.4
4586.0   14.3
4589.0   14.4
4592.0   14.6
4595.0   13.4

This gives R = 2.0 angstrom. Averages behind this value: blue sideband 14.9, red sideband 15.1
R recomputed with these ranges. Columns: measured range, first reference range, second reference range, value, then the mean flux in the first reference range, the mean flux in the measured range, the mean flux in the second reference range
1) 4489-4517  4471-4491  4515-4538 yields -1.3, 14.5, 14.8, 13.7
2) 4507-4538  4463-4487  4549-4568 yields 0.9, 14.1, 14.2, 15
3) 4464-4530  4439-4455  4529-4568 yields -1.9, 13.4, 14.3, 14.4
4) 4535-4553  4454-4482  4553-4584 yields 0.6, 13.6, 14.4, 15.3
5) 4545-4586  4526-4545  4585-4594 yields -2.9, 13.6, 15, 14.4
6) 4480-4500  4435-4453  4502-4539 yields 0.4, 13.3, 13.8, 14.6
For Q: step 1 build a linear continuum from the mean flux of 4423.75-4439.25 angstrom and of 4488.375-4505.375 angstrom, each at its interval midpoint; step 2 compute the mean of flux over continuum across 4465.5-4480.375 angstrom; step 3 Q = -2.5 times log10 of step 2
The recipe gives -0.02 mag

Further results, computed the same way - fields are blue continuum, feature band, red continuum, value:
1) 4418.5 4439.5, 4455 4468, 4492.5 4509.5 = 0.10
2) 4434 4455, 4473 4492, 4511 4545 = -0.06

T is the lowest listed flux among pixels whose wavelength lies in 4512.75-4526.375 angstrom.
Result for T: 13.7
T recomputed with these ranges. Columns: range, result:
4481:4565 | 11.6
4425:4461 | 12.6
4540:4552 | 13.9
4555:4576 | 13.6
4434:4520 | 12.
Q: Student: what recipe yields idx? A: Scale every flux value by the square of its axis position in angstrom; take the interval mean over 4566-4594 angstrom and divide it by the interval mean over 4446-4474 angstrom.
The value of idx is 1.2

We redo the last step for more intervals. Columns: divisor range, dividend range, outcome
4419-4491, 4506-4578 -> 1.12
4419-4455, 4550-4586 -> 1.18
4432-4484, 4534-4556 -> 1.09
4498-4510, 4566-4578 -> 1.04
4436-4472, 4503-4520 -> 1.23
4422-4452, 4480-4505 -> 1.08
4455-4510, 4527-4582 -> 1.07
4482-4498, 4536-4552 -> 1.09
